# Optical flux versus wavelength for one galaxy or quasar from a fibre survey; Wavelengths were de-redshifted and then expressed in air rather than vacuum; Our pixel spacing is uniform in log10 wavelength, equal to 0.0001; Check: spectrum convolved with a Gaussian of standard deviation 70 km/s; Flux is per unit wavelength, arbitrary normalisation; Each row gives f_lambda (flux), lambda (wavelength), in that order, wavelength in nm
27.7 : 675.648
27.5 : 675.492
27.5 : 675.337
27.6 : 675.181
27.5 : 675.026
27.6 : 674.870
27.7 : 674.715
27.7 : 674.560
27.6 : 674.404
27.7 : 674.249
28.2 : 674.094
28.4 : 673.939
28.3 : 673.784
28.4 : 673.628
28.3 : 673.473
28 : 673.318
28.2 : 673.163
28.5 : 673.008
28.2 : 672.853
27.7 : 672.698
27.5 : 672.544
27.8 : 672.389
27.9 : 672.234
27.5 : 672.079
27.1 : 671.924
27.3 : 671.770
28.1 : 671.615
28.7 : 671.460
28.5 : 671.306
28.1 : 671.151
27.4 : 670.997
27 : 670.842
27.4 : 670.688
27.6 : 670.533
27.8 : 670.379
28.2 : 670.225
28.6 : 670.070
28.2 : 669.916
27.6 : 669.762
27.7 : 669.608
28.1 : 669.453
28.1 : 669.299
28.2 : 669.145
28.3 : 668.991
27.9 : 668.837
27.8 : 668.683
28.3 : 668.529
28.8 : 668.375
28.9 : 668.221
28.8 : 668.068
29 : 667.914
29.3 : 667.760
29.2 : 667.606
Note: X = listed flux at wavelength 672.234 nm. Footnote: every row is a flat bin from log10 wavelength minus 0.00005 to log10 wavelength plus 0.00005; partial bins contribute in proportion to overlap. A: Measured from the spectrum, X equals 27.9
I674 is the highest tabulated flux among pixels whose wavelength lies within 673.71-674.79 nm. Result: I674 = 28.4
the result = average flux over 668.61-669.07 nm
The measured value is 28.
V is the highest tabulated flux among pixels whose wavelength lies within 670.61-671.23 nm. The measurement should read 28.1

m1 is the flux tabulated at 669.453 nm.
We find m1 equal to 28.1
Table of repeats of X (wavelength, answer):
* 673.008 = 28.5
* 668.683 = 27.8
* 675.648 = 27.7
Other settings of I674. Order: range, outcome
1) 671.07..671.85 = 28.7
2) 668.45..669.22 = 28.3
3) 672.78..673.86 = 28.5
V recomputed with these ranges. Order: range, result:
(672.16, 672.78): 27.9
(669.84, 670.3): 28.6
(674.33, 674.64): 27.7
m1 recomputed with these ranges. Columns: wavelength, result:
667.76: 29.3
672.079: 27.5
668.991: 28.3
